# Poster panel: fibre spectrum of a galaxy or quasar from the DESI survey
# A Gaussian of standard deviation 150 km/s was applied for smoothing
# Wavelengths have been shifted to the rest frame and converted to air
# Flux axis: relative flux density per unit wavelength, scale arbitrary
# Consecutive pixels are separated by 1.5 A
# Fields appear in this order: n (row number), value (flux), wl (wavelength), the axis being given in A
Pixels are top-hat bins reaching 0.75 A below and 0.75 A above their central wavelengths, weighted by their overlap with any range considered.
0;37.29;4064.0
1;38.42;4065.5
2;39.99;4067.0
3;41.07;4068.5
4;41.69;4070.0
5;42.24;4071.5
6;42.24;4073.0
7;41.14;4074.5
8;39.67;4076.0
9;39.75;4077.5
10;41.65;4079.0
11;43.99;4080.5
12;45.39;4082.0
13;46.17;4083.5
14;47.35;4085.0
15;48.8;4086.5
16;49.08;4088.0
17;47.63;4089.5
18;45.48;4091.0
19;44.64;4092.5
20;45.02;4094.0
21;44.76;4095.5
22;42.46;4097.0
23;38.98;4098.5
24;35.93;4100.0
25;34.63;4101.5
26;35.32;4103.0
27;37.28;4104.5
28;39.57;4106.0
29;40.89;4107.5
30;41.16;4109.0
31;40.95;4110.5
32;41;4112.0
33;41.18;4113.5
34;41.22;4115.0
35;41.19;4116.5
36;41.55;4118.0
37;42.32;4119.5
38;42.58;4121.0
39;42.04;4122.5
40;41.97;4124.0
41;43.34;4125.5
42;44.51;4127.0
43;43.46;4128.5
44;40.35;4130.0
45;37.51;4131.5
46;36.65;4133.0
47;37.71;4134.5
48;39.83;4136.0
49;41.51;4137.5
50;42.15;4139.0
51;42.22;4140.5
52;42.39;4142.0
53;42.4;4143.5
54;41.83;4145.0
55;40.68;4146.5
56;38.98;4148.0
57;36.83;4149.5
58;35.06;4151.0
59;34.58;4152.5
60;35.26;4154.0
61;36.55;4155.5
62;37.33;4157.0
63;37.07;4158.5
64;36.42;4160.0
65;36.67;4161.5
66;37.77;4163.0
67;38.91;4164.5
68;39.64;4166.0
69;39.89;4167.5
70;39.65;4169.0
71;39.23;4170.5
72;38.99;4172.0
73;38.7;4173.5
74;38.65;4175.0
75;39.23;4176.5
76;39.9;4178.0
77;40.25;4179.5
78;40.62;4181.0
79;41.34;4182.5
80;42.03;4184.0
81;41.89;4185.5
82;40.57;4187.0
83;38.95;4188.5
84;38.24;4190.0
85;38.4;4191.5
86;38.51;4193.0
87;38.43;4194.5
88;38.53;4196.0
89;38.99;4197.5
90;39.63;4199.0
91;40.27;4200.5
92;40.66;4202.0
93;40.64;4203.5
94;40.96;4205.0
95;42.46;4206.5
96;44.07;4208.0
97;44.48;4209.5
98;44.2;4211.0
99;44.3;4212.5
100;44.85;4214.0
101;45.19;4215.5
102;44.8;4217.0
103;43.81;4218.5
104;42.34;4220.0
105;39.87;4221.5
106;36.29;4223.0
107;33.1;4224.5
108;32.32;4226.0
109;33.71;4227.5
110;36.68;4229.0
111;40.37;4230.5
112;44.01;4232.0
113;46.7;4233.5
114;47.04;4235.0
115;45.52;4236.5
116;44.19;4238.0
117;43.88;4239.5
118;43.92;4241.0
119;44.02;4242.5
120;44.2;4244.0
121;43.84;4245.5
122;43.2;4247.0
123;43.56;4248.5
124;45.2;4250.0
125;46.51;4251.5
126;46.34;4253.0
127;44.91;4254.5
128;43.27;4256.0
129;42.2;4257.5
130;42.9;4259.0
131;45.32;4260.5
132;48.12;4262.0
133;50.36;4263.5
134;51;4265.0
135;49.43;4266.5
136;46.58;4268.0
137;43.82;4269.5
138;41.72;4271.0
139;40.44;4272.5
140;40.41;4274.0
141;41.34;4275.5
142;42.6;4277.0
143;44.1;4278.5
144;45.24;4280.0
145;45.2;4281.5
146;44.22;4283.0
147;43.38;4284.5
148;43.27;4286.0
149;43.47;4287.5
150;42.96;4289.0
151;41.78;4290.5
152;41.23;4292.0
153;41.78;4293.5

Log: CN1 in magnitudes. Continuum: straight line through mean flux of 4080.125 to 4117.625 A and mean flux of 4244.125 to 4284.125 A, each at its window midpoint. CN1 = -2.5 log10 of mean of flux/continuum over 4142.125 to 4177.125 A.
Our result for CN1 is 0.130 mag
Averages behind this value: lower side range 42.4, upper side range 44.7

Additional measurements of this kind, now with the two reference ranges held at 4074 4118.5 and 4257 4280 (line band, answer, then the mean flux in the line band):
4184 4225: 0.07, 41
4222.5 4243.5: 0.08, 40.9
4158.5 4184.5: 0.11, 39.2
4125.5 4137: 0.06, 40.3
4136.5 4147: 0.02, 41.9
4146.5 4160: 0.17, 36.7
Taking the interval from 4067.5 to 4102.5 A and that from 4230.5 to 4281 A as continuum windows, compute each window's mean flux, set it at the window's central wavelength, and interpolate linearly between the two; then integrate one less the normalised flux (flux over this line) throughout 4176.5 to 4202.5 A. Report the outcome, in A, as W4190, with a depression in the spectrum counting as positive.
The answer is 2.48 A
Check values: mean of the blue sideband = 43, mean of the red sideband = 44.7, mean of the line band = 39.8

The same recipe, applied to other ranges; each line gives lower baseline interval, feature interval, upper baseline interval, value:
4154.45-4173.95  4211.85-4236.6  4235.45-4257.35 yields 0.9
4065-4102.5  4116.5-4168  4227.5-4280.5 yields 4.2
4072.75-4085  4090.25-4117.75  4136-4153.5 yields 0.7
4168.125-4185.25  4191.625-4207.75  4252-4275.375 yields 0.5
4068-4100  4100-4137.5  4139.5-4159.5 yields 0.6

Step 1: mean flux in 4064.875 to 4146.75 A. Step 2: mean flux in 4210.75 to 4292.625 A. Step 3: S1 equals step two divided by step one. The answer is 1.04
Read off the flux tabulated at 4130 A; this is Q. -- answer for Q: 40.35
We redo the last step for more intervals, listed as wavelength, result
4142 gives 42.39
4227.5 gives 33.71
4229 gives 36.68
